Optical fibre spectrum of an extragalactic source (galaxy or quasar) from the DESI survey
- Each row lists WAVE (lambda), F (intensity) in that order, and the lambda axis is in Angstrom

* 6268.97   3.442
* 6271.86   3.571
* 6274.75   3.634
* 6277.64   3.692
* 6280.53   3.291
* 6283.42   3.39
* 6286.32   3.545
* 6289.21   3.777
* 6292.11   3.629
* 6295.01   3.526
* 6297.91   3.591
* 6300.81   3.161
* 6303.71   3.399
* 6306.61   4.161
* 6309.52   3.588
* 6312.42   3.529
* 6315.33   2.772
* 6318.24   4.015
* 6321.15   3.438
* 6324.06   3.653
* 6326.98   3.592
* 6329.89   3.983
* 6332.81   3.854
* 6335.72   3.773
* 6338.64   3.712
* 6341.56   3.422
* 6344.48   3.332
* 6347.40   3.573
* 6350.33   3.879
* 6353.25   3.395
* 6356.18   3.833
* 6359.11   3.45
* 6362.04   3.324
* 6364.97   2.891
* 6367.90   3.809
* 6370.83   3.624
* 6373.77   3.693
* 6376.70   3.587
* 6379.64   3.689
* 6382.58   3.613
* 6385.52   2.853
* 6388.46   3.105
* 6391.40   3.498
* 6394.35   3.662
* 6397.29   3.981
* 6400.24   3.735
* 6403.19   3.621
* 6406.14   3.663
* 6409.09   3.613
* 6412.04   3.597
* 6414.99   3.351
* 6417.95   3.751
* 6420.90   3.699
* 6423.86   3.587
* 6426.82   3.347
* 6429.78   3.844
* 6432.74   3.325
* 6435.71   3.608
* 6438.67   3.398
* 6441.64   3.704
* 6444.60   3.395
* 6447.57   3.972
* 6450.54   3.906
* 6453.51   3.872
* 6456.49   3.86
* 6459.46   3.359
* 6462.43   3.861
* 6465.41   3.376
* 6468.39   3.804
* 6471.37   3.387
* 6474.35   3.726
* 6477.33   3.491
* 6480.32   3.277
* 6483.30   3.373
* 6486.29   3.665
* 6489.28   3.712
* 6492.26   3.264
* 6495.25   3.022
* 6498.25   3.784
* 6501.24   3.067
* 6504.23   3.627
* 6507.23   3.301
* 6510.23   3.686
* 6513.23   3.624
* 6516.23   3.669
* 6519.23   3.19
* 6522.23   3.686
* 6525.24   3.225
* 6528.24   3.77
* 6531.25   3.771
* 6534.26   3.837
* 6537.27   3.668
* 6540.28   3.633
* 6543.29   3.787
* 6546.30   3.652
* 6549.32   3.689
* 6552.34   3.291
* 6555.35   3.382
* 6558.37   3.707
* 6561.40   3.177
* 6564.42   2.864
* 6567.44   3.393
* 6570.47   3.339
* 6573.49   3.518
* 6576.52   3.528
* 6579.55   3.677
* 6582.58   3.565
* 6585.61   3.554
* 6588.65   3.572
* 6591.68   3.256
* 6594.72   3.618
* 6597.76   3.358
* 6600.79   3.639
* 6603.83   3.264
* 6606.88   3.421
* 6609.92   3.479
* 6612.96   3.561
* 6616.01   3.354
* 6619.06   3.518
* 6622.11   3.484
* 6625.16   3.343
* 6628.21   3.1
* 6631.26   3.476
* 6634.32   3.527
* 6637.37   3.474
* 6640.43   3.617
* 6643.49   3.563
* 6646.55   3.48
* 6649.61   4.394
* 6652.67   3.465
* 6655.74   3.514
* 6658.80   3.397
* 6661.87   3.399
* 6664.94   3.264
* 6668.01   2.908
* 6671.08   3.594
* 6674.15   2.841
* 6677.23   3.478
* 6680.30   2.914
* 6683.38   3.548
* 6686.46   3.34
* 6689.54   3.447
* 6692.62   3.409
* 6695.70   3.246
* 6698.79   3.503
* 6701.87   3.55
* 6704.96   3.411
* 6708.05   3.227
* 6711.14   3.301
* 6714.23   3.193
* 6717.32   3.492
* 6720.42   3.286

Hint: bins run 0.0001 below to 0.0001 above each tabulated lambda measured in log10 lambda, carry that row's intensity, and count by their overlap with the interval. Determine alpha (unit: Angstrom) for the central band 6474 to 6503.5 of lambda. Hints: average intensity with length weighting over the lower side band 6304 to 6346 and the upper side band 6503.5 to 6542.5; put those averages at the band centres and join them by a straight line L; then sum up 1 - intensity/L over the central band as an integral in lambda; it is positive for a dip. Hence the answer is 1.4 Angstrom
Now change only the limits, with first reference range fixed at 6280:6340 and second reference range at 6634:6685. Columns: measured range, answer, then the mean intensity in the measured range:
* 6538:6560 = -0.7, 3.59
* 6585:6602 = -0.2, 3.49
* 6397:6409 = -0.5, 3.71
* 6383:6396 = 0.9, 3.32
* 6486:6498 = 0.3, 3.43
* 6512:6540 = -0.9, 3.61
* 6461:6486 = -0.2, 3.54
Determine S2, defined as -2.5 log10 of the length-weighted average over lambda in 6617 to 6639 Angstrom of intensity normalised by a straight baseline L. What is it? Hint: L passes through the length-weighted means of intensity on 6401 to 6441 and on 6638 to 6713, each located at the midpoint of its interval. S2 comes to 0.01 mag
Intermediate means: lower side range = 3.57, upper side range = 3.41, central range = 3.42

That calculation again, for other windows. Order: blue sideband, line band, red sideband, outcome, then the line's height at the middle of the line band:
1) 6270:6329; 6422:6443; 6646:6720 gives -0.016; 3.49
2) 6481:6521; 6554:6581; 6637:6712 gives 0.014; 3.44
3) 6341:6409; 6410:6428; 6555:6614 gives -0.014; 3.52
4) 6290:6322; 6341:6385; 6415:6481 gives 0.012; 3.57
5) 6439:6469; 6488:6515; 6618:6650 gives 0.059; 3.65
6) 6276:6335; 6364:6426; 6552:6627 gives -0.006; 3.54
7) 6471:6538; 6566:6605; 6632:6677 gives 0.000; 3.49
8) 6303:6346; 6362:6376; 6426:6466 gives 0.042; 3.63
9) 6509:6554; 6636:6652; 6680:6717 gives -0.077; 3.44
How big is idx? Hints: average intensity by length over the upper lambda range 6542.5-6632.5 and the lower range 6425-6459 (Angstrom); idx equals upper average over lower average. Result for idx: 0.95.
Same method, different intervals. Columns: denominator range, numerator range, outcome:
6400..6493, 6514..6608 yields 0.97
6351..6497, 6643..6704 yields 0.96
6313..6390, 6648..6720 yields 0.96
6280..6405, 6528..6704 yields 0.97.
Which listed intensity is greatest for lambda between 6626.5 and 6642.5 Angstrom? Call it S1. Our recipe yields 3.617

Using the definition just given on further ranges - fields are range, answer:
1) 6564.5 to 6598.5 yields 3.677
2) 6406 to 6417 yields 3.663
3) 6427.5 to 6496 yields 3.972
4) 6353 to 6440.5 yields 3.981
